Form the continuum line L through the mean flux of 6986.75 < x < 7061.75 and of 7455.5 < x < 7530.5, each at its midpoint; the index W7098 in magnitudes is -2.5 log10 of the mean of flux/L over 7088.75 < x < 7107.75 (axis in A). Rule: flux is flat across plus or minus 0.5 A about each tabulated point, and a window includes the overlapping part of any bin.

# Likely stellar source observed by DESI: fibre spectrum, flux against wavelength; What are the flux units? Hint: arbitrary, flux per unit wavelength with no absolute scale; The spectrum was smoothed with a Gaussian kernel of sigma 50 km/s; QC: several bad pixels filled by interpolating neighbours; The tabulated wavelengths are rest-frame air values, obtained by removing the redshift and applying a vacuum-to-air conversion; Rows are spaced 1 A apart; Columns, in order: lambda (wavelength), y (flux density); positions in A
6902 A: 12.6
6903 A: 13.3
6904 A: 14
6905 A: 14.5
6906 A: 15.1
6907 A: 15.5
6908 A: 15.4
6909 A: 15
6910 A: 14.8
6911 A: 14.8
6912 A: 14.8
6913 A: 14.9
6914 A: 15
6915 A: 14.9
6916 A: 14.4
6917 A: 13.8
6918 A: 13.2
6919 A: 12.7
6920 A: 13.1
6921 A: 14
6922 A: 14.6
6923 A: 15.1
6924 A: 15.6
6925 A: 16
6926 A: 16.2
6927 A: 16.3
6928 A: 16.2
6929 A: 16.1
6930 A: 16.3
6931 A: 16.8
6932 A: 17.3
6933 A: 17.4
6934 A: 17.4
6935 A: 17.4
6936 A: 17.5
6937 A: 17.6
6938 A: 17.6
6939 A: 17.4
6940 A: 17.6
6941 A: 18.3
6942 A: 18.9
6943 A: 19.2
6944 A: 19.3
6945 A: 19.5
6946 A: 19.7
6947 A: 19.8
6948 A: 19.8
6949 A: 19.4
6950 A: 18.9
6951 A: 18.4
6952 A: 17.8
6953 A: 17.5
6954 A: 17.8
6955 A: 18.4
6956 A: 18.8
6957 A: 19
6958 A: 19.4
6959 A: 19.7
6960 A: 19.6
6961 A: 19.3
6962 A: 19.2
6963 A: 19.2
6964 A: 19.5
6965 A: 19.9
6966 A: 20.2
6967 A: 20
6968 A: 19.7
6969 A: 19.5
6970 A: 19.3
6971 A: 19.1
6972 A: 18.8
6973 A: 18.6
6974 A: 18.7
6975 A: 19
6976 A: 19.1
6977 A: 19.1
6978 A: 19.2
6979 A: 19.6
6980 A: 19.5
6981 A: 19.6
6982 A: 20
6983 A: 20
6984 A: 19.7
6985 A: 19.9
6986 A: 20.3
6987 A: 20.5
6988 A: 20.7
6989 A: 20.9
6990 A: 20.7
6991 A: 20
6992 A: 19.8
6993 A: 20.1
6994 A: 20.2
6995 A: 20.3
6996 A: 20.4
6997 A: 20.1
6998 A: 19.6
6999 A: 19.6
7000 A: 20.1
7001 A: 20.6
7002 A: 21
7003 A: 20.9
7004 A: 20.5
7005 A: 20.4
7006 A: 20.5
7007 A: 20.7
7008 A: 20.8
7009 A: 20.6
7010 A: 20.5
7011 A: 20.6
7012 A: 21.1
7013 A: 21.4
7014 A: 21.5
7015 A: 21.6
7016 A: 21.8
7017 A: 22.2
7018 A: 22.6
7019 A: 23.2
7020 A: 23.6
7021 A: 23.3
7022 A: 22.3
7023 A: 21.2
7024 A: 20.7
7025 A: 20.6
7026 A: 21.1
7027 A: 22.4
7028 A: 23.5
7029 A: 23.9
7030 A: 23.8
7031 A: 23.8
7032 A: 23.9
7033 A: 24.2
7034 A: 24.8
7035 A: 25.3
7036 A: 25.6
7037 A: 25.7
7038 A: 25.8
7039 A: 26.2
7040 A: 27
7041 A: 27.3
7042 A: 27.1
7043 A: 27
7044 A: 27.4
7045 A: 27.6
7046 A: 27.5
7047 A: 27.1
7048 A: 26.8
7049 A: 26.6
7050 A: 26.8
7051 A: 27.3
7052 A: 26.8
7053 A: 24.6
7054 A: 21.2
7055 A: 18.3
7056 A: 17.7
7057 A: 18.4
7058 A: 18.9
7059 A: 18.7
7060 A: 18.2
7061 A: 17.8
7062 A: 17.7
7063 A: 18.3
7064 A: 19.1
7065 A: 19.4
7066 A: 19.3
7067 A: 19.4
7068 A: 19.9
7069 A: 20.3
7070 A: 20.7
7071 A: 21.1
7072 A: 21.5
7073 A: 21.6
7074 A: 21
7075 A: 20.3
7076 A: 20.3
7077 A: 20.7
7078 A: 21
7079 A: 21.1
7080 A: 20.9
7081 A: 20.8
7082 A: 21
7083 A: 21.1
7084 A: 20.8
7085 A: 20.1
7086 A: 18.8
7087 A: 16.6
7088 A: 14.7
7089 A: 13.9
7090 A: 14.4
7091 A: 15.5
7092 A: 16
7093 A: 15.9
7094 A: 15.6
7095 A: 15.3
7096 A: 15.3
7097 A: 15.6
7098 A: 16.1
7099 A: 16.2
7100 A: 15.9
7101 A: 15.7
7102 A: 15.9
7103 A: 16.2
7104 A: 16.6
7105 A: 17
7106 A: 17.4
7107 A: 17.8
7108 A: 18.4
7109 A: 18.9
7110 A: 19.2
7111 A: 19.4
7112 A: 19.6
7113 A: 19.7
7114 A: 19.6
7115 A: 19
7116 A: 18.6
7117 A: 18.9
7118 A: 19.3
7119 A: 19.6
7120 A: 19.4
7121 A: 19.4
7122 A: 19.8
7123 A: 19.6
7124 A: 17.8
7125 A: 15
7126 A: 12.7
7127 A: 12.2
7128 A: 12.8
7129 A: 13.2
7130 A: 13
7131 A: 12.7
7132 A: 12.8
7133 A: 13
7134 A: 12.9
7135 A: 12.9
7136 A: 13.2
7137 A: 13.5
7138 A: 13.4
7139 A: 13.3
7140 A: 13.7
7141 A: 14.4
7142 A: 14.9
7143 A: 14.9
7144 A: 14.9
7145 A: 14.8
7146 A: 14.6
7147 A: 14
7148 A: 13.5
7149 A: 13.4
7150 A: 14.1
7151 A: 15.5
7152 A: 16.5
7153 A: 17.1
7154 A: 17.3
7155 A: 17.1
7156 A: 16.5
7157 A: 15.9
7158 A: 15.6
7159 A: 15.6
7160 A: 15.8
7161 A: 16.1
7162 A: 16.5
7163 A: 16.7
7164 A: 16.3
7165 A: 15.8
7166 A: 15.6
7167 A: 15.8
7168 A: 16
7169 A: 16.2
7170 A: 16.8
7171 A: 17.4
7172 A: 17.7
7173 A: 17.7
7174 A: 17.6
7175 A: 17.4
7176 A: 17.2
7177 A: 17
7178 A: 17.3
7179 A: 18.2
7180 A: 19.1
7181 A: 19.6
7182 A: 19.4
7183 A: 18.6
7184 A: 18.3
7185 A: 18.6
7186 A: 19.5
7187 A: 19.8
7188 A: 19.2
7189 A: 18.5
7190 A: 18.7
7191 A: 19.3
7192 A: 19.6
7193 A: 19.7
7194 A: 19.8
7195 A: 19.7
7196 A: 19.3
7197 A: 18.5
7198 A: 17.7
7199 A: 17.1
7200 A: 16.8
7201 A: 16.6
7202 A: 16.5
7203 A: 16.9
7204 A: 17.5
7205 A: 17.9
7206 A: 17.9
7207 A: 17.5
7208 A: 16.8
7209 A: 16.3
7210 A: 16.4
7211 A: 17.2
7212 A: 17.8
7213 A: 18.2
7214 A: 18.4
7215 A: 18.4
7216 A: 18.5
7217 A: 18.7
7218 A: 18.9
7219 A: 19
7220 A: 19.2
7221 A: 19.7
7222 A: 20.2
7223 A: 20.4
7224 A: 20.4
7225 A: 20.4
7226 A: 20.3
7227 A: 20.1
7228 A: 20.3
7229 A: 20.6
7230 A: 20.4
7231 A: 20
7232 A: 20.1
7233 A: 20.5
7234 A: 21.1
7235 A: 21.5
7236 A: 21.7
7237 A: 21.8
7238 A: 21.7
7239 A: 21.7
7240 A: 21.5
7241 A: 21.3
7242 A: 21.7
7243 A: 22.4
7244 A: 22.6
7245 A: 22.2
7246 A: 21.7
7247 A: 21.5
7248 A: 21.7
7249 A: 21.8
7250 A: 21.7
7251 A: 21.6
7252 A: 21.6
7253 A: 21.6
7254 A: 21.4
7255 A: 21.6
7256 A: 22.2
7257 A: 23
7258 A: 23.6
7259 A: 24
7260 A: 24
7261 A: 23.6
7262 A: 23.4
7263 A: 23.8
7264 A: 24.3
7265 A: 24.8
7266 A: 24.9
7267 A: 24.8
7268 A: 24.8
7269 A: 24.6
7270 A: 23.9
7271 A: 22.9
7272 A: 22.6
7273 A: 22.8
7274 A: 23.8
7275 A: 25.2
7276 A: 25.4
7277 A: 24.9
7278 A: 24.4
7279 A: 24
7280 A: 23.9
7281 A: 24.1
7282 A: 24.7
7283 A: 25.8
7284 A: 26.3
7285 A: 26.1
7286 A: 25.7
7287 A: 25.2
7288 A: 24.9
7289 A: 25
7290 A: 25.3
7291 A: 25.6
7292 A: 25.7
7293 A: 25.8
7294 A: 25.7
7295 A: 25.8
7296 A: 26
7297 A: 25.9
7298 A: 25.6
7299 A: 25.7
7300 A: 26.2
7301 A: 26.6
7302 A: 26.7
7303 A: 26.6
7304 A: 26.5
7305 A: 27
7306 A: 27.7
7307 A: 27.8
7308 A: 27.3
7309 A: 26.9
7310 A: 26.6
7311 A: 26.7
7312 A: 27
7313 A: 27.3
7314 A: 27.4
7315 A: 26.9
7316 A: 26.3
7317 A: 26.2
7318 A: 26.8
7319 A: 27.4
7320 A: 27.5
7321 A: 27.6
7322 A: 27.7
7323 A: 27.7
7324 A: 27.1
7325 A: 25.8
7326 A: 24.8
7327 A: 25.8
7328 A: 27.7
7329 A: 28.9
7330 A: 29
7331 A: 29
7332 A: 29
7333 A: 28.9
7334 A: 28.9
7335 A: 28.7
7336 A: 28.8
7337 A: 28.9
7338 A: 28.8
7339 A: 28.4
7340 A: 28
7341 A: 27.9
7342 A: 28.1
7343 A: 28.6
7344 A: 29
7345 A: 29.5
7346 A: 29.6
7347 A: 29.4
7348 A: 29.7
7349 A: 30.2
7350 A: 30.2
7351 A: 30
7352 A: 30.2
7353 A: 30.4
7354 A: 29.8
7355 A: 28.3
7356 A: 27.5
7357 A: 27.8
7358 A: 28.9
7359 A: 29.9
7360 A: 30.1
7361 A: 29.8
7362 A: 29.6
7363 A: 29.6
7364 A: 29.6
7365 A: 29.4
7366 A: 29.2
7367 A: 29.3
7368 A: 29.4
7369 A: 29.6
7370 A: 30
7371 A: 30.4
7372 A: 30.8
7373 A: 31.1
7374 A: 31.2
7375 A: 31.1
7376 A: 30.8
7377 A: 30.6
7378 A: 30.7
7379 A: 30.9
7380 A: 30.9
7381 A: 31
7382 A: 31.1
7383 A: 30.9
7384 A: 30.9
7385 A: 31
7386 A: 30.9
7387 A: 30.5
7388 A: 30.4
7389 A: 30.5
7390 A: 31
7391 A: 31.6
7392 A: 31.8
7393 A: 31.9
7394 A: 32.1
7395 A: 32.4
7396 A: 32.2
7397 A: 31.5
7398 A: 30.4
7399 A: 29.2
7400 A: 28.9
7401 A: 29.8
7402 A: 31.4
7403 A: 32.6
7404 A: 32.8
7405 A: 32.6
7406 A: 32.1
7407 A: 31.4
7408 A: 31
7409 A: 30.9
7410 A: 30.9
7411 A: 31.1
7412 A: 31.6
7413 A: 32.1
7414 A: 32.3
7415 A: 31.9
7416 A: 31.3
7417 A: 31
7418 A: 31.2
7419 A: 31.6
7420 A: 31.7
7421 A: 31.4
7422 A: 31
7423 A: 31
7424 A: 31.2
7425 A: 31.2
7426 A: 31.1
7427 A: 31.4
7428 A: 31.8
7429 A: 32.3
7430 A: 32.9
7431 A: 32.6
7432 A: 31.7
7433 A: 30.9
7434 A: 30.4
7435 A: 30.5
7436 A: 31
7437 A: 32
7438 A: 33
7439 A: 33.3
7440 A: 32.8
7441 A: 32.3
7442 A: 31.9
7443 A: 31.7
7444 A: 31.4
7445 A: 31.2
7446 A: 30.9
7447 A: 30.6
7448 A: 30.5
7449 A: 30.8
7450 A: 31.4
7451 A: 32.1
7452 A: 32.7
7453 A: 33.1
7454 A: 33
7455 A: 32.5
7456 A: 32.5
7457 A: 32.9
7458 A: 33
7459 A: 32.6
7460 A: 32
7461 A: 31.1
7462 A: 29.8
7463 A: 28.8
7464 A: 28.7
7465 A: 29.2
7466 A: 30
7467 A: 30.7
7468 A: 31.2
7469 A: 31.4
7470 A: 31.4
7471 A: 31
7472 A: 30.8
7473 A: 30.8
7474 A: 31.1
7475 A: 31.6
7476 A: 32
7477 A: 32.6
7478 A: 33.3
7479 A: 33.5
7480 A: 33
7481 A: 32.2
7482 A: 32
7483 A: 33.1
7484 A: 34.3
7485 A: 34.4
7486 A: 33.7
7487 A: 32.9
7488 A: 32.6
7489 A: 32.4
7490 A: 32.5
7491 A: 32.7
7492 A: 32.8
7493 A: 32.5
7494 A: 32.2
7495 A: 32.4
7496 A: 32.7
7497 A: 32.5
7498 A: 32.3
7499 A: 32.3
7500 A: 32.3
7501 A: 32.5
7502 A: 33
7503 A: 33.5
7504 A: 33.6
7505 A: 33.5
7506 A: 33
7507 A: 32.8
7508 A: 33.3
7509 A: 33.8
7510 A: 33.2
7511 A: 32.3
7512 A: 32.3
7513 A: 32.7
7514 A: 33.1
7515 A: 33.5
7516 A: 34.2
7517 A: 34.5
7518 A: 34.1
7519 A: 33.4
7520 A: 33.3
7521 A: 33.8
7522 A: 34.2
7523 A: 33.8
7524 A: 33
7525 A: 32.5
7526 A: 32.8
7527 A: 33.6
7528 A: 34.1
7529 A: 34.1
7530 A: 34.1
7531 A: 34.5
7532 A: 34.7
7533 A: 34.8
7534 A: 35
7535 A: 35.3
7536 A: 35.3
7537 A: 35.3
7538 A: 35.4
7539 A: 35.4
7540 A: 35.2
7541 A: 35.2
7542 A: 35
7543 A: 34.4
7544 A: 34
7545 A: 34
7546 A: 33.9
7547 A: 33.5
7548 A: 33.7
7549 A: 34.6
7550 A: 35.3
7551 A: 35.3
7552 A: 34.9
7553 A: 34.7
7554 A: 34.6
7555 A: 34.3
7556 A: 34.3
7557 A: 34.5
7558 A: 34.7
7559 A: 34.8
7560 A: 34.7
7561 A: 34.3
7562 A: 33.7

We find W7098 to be 0.44 mag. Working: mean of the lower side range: 22.4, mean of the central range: 16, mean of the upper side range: 32.6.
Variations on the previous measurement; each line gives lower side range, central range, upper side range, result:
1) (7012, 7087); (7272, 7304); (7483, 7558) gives 0.11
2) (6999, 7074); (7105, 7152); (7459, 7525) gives 0.46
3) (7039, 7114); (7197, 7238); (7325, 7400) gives 0.30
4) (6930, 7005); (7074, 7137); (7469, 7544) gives 0.31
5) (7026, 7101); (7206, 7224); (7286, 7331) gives 0.31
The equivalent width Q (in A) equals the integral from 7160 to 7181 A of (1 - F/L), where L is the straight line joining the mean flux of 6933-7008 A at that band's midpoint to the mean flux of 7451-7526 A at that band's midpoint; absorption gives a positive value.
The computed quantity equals 6.44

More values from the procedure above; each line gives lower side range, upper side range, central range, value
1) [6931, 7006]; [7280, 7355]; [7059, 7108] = 8.18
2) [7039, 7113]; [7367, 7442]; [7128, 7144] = 6.25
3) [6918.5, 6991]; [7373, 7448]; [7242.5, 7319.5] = 8.22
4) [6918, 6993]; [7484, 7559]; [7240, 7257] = 2.93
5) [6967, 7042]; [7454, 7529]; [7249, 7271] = 3.22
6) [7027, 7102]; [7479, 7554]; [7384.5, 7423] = -1.02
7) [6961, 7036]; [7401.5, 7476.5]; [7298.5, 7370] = 1.95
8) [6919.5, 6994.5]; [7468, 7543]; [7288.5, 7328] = 2.02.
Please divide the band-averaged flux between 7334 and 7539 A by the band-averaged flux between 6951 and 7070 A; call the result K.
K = 1.49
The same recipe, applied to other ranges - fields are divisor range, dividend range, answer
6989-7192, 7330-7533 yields 1.65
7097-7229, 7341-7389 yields 1.75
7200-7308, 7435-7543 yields 1.46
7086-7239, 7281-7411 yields 1.67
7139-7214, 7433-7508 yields 1.88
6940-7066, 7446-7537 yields 1.55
